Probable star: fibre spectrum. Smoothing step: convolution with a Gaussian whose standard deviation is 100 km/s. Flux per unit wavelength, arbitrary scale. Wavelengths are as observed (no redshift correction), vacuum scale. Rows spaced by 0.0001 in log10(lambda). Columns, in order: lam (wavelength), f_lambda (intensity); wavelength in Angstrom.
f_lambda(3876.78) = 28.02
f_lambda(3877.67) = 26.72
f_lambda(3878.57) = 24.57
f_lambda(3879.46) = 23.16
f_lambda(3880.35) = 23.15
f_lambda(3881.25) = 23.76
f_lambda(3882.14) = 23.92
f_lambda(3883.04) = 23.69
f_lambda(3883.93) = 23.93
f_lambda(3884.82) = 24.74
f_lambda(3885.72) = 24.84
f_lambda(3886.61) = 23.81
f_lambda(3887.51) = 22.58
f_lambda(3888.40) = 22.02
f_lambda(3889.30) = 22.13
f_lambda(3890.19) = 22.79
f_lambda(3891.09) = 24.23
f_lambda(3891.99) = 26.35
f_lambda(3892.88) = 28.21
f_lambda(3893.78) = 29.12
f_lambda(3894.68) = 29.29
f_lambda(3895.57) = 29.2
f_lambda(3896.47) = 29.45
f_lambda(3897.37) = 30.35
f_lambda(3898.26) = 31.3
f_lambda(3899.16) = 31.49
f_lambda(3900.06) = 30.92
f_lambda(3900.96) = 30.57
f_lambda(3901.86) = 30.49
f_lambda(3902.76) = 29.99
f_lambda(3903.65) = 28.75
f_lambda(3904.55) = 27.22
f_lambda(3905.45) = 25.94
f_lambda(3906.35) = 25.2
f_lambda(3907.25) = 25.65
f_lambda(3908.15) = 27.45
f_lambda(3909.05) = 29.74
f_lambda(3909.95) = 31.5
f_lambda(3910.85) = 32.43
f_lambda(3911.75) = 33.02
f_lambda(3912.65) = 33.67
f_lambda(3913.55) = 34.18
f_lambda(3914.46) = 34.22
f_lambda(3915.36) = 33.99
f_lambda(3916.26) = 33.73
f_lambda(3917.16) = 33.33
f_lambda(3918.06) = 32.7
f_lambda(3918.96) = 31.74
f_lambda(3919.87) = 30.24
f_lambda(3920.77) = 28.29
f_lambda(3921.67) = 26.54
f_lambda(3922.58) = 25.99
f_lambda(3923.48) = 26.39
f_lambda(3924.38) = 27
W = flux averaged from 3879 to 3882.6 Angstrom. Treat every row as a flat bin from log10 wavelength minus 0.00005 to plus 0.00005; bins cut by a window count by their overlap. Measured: 23.5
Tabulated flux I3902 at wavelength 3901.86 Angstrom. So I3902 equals 30.49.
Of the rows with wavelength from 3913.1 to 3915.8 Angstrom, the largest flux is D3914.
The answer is 34.22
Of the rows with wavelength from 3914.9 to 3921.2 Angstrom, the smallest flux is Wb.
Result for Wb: 28.29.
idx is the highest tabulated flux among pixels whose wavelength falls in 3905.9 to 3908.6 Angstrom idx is 27.45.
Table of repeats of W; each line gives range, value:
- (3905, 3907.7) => 25.6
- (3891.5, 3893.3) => 27.2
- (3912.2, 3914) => 34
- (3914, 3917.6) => 33.8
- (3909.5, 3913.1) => 32.7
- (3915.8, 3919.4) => 33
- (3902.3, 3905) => 28.7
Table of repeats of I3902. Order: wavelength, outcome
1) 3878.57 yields 24.57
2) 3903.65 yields 28.75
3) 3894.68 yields 29.29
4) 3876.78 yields 28.02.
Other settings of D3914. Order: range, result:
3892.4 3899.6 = 31.49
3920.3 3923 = 28.29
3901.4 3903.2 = 30.49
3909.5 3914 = 34.18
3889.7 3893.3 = 28.21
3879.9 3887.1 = 24.84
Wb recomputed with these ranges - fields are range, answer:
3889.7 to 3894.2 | 22.79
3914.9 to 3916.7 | 33.73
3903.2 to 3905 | 27.22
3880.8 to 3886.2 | 23.69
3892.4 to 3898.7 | 28.21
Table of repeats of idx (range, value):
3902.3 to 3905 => 29.99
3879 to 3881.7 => 23.76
